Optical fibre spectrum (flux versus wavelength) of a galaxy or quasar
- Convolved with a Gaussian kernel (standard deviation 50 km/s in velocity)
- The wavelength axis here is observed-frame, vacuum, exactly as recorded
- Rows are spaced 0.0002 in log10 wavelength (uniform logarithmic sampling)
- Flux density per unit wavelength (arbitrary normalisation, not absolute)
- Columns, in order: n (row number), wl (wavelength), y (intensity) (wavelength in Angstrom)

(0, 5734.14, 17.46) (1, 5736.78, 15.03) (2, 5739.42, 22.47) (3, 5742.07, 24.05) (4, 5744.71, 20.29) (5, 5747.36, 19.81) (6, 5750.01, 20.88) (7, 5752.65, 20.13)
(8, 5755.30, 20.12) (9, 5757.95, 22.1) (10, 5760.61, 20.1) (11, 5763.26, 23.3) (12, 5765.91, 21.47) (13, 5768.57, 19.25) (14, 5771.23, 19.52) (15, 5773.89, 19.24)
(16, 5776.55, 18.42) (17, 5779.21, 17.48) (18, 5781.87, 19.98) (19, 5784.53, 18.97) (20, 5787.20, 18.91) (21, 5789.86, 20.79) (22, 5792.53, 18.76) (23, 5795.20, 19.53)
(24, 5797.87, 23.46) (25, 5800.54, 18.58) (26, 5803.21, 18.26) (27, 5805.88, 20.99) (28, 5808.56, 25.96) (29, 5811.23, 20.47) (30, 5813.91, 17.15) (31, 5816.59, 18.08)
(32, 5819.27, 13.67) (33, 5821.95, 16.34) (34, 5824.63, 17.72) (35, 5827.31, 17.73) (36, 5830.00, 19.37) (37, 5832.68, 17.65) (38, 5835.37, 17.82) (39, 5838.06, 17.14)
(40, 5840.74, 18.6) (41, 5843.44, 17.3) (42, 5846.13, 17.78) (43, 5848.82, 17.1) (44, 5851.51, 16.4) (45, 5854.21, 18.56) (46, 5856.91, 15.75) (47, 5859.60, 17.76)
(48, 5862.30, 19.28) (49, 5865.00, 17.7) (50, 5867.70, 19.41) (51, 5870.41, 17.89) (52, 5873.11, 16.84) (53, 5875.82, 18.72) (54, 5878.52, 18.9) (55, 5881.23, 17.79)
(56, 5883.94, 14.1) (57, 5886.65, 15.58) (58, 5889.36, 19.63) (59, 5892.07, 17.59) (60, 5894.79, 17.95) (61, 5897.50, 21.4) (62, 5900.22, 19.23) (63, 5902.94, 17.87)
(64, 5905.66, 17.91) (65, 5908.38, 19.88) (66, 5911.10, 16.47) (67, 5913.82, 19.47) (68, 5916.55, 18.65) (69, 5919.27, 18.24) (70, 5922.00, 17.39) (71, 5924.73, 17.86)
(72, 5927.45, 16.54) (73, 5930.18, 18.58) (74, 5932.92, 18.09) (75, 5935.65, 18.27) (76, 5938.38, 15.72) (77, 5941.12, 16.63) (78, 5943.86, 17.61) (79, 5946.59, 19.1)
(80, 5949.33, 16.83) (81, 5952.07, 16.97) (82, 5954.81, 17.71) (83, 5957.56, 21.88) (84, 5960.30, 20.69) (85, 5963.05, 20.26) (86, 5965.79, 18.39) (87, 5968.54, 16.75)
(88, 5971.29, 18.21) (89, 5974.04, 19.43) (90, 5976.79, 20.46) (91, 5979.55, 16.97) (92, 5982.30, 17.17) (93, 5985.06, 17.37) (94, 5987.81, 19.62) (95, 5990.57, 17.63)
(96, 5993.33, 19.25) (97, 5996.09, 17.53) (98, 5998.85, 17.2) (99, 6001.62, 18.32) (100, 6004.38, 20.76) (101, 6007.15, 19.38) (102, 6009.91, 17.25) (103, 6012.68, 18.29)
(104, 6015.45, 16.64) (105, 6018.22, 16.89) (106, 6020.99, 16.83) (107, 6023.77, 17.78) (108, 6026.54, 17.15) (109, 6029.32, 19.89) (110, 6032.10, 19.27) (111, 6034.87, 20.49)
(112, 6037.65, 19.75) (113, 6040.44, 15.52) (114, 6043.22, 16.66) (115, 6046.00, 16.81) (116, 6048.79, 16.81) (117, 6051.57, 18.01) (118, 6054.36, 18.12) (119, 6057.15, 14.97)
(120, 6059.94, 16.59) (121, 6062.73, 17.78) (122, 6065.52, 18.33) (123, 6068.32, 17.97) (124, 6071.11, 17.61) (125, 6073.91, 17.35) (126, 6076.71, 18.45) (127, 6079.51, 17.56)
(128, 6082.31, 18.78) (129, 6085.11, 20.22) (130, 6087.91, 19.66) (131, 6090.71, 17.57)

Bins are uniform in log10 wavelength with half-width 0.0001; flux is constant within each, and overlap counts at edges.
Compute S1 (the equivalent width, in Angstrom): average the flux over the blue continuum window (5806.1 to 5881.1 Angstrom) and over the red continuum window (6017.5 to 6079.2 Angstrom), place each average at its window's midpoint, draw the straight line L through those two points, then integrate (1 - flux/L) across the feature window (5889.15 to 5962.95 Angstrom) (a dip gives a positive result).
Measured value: -1.6 Angstrom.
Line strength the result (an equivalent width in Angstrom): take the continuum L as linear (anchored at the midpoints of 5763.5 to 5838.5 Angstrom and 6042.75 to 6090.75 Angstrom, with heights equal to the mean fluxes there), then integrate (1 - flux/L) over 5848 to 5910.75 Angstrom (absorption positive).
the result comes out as 2.5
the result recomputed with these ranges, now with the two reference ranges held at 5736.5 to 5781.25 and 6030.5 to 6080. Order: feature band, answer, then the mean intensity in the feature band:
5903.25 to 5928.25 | 1.1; 18.1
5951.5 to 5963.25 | -0.7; 19.6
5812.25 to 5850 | 4.3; 17.4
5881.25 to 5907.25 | 1.6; 17.9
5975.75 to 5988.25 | 0.1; 18.2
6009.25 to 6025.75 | 0.7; 17.3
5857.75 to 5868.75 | 0.6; 18.4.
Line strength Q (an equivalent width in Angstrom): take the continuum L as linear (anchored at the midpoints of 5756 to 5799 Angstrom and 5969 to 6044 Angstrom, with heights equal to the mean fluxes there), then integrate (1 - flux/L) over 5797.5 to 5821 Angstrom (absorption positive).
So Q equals 0.5 Angstrom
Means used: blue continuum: 20.1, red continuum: 18.2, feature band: 19.4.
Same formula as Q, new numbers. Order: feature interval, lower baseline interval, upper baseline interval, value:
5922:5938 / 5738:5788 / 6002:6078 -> 1.0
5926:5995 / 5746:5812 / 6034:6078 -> 0.8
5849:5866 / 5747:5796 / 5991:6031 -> 1.5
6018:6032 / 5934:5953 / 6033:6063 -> -0.4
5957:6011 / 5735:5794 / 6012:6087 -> -1.1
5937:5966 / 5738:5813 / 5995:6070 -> 0.5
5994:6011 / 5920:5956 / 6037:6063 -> -1.2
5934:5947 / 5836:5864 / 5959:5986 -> 0.7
